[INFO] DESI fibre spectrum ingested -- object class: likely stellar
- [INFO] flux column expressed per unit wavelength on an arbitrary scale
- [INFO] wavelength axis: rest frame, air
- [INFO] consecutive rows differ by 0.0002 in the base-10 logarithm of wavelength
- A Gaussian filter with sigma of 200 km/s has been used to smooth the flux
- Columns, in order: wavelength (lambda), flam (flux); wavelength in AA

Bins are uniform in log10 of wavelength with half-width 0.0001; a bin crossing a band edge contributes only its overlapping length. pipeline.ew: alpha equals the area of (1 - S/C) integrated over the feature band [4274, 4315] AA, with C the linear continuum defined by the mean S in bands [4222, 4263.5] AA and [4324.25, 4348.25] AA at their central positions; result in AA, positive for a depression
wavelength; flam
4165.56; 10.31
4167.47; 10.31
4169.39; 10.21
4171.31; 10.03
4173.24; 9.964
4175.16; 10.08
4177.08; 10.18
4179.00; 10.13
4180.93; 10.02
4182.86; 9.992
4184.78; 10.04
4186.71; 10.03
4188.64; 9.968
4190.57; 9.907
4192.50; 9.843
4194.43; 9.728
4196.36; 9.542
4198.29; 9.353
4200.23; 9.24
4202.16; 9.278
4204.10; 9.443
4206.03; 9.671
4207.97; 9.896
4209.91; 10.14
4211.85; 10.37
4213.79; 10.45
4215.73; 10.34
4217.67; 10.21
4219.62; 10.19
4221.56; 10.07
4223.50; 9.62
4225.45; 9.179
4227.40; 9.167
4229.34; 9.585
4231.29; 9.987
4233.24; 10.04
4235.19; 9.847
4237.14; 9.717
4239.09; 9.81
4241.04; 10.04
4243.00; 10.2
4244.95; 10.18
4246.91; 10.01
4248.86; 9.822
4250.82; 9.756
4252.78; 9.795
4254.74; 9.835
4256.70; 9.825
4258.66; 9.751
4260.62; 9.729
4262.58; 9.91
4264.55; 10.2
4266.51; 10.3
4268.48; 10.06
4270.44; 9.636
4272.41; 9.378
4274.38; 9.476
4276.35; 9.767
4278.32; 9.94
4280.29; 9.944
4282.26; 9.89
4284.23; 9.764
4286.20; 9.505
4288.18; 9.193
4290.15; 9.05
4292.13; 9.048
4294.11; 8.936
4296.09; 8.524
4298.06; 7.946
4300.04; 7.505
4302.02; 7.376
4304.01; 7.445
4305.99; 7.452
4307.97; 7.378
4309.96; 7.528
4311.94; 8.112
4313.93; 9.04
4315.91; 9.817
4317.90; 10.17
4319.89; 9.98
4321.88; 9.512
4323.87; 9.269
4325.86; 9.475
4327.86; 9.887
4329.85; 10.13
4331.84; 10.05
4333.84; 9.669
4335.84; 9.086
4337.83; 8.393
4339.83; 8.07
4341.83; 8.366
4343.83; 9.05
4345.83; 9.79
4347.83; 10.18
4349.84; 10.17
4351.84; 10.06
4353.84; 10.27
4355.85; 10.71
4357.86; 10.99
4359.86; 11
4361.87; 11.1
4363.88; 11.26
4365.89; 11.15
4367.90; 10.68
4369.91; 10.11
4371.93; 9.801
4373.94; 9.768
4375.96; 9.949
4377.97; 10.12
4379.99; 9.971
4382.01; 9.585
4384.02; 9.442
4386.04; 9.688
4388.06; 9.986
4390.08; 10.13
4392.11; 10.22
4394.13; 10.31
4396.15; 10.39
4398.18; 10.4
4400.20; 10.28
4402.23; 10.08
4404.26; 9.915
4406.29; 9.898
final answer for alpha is 3.6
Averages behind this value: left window 9.8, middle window 8.7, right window 9.32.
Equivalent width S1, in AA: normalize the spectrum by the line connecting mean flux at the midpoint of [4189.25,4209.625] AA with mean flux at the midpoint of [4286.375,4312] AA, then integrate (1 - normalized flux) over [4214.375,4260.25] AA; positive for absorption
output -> -4.12 AA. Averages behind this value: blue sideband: 9.62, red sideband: 8.16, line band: 9.87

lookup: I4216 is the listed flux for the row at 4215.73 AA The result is 10.34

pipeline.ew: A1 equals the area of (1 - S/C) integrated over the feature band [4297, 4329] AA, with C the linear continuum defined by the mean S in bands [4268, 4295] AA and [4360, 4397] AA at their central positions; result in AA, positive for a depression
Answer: 3.7 AA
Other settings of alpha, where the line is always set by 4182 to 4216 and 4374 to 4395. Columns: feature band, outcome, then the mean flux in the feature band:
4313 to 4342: 1.4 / 9.42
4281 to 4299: 1.4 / 9.11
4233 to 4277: 0.0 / 9.87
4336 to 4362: 0.3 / 9.79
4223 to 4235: 0.3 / 9.61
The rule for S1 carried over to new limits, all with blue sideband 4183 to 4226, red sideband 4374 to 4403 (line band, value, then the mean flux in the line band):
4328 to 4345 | 1.4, 9.15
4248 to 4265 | 0.1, 9.83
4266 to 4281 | 0.2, 9.79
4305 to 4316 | 2.1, 8.1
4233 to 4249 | -0.1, 9.97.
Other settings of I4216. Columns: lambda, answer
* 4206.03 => 9.671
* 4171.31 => 10.03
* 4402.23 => 10.08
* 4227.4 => 9.167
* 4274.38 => 9.476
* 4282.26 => 9.89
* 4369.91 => 10.11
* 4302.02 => 7.376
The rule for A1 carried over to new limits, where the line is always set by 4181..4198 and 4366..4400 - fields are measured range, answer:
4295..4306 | 2.5 AA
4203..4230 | 0.0 AA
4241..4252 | -0.1 AA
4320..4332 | 0.4 AA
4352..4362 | -0.7 AA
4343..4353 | 0.2 AA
